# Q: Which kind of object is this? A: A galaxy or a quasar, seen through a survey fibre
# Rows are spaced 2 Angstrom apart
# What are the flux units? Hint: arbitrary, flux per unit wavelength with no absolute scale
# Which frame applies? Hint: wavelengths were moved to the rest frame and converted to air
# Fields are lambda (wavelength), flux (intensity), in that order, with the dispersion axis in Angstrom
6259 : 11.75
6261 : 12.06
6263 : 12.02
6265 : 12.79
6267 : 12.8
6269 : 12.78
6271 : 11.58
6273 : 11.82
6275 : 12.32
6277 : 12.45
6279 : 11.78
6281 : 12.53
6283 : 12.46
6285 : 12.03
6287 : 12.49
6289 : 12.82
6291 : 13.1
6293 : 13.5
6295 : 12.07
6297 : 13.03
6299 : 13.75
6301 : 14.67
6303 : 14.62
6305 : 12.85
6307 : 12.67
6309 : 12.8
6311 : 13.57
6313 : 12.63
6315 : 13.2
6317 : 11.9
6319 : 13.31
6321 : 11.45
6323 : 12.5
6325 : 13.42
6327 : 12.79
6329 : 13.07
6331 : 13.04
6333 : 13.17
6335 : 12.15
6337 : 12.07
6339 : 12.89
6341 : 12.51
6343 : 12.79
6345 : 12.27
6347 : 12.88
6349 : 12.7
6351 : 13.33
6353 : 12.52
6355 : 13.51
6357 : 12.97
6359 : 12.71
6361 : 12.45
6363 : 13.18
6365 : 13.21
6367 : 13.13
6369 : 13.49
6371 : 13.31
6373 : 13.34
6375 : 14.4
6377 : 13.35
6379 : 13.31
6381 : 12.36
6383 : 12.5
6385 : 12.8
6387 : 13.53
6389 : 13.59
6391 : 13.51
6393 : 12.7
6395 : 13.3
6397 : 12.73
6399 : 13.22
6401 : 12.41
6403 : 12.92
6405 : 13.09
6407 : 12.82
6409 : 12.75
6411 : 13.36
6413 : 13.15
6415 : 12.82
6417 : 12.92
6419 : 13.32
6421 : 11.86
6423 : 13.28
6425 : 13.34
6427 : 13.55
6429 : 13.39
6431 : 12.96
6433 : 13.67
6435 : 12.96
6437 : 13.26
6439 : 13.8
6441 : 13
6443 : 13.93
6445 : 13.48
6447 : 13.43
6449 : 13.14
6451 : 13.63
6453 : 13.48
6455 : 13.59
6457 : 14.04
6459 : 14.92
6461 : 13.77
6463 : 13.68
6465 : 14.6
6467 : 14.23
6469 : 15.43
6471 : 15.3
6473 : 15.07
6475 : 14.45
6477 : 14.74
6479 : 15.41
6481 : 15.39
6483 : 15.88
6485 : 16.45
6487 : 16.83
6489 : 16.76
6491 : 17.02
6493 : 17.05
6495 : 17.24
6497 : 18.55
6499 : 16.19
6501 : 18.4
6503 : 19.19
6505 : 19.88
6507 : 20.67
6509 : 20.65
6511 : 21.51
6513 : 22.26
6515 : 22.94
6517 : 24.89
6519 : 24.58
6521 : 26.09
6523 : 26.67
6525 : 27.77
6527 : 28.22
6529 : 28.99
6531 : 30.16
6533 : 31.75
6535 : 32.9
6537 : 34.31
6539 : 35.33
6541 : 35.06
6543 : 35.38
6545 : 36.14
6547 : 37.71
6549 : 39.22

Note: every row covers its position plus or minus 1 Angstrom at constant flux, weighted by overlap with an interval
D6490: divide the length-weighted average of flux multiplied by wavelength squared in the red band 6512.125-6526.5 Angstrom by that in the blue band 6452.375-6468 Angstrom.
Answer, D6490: 1.82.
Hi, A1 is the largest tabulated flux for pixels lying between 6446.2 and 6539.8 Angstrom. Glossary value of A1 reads 35.33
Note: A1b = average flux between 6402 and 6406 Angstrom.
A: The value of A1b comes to 13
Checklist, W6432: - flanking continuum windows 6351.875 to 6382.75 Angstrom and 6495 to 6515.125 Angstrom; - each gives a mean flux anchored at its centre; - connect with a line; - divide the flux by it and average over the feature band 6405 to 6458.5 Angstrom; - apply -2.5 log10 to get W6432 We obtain 0.22 mag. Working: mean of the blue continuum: 13.1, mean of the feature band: 13.3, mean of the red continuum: 19.8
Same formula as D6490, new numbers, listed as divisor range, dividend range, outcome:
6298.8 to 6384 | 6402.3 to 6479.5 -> 1.08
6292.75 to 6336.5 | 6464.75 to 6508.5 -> 1.35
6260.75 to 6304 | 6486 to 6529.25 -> 1.80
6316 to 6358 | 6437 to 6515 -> 1.32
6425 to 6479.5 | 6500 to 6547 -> 2.01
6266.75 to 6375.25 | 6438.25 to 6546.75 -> 1.67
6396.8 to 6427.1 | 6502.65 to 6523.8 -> 1.81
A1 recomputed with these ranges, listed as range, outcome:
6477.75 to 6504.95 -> 19.19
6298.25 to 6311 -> 14.67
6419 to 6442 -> 13.8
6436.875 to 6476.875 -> 15.43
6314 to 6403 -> 14.4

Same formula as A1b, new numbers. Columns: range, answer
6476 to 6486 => 15.6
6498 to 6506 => 18.4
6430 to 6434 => 13.3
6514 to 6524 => 25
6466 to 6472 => 15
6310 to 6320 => 12.9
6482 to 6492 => 16.6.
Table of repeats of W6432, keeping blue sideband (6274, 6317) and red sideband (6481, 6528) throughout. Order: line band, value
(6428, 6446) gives 0.33 mag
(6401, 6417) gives 0.30 mag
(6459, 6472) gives 0.30 mag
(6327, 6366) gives 0.15 mag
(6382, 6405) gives 0.26 mag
